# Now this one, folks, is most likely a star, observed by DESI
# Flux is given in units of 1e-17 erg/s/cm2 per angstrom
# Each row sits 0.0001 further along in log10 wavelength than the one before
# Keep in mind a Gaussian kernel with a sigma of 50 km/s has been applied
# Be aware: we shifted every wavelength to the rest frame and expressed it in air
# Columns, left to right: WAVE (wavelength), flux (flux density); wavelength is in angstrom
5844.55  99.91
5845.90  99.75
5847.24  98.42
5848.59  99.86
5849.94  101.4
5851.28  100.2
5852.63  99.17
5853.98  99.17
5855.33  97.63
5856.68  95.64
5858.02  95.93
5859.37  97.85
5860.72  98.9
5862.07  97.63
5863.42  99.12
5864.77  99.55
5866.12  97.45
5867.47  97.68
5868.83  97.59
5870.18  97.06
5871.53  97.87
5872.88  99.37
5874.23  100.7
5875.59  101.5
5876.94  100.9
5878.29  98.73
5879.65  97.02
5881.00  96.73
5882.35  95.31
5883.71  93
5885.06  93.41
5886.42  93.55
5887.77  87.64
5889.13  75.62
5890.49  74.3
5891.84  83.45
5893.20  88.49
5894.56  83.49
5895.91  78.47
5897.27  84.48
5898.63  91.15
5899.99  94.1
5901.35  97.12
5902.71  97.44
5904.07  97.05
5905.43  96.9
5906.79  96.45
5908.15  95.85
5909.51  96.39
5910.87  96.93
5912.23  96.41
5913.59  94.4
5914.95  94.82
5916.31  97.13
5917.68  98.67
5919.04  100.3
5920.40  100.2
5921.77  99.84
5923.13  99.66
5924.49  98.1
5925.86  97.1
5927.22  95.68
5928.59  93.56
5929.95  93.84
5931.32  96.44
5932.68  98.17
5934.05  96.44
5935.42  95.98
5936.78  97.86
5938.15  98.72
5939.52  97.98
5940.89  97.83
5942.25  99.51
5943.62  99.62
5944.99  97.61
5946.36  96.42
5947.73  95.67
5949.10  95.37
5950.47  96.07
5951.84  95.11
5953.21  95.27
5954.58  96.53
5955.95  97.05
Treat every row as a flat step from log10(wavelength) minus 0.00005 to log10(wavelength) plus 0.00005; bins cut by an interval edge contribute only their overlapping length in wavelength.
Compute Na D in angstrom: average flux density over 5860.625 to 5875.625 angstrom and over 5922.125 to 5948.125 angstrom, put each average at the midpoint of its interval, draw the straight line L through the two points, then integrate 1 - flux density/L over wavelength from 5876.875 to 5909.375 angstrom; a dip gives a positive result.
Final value 2.3 angstrom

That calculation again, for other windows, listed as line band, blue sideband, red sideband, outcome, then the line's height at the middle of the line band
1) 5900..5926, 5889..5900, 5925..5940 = -2.2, 89.8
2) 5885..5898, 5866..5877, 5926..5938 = 1.9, 98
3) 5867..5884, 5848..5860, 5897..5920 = -0.1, 97.5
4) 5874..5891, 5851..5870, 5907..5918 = 0.8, 97.3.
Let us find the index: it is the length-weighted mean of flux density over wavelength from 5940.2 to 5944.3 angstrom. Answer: 99.1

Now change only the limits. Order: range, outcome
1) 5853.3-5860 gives 97.3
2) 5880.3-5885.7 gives 94.8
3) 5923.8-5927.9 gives 97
